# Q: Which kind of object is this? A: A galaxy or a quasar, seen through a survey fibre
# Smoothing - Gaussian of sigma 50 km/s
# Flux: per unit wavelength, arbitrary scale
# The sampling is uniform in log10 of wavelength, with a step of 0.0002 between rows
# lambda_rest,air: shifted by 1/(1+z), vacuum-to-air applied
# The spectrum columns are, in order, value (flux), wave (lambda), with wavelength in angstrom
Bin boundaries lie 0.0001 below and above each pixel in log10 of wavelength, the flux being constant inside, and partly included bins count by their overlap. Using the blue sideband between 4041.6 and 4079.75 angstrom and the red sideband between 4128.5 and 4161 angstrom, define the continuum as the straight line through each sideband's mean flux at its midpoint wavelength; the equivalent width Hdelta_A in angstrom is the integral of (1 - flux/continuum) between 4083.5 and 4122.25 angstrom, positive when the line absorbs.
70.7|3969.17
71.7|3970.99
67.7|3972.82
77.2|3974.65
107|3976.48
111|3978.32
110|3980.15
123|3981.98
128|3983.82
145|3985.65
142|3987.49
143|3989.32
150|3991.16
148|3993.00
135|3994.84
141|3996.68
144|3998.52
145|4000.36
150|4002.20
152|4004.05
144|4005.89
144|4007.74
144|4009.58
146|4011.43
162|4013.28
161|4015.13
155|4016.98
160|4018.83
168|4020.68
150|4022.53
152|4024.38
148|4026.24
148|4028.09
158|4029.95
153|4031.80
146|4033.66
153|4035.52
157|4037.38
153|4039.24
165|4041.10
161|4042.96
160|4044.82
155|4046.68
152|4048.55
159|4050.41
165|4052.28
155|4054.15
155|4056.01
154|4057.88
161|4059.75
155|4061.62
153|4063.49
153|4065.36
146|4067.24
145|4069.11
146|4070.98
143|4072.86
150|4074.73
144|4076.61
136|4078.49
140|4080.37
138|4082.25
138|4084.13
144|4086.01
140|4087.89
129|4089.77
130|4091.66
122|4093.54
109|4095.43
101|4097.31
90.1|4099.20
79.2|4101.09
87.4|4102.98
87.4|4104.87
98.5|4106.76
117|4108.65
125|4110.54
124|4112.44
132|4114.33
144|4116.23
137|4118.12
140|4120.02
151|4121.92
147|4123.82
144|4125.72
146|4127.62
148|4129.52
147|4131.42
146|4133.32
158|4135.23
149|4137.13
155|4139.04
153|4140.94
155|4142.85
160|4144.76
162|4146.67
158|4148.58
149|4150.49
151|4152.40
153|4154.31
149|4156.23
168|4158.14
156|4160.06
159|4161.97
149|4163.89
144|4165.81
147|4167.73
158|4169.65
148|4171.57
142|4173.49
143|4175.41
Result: 8.49 angstrom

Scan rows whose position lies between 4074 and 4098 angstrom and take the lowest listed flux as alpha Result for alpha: 101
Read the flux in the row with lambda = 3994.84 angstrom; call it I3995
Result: 135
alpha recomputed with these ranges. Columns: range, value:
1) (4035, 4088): 136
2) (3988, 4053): 135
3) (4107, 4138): 117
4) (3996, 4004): 141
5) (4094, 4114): 79.2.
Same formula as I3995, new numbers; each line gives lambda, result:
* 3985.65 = 145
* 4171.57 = 148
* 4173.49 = 142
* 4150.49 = 149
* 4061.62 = 155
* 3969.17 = 70.7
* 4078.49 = 136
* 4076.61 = 144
